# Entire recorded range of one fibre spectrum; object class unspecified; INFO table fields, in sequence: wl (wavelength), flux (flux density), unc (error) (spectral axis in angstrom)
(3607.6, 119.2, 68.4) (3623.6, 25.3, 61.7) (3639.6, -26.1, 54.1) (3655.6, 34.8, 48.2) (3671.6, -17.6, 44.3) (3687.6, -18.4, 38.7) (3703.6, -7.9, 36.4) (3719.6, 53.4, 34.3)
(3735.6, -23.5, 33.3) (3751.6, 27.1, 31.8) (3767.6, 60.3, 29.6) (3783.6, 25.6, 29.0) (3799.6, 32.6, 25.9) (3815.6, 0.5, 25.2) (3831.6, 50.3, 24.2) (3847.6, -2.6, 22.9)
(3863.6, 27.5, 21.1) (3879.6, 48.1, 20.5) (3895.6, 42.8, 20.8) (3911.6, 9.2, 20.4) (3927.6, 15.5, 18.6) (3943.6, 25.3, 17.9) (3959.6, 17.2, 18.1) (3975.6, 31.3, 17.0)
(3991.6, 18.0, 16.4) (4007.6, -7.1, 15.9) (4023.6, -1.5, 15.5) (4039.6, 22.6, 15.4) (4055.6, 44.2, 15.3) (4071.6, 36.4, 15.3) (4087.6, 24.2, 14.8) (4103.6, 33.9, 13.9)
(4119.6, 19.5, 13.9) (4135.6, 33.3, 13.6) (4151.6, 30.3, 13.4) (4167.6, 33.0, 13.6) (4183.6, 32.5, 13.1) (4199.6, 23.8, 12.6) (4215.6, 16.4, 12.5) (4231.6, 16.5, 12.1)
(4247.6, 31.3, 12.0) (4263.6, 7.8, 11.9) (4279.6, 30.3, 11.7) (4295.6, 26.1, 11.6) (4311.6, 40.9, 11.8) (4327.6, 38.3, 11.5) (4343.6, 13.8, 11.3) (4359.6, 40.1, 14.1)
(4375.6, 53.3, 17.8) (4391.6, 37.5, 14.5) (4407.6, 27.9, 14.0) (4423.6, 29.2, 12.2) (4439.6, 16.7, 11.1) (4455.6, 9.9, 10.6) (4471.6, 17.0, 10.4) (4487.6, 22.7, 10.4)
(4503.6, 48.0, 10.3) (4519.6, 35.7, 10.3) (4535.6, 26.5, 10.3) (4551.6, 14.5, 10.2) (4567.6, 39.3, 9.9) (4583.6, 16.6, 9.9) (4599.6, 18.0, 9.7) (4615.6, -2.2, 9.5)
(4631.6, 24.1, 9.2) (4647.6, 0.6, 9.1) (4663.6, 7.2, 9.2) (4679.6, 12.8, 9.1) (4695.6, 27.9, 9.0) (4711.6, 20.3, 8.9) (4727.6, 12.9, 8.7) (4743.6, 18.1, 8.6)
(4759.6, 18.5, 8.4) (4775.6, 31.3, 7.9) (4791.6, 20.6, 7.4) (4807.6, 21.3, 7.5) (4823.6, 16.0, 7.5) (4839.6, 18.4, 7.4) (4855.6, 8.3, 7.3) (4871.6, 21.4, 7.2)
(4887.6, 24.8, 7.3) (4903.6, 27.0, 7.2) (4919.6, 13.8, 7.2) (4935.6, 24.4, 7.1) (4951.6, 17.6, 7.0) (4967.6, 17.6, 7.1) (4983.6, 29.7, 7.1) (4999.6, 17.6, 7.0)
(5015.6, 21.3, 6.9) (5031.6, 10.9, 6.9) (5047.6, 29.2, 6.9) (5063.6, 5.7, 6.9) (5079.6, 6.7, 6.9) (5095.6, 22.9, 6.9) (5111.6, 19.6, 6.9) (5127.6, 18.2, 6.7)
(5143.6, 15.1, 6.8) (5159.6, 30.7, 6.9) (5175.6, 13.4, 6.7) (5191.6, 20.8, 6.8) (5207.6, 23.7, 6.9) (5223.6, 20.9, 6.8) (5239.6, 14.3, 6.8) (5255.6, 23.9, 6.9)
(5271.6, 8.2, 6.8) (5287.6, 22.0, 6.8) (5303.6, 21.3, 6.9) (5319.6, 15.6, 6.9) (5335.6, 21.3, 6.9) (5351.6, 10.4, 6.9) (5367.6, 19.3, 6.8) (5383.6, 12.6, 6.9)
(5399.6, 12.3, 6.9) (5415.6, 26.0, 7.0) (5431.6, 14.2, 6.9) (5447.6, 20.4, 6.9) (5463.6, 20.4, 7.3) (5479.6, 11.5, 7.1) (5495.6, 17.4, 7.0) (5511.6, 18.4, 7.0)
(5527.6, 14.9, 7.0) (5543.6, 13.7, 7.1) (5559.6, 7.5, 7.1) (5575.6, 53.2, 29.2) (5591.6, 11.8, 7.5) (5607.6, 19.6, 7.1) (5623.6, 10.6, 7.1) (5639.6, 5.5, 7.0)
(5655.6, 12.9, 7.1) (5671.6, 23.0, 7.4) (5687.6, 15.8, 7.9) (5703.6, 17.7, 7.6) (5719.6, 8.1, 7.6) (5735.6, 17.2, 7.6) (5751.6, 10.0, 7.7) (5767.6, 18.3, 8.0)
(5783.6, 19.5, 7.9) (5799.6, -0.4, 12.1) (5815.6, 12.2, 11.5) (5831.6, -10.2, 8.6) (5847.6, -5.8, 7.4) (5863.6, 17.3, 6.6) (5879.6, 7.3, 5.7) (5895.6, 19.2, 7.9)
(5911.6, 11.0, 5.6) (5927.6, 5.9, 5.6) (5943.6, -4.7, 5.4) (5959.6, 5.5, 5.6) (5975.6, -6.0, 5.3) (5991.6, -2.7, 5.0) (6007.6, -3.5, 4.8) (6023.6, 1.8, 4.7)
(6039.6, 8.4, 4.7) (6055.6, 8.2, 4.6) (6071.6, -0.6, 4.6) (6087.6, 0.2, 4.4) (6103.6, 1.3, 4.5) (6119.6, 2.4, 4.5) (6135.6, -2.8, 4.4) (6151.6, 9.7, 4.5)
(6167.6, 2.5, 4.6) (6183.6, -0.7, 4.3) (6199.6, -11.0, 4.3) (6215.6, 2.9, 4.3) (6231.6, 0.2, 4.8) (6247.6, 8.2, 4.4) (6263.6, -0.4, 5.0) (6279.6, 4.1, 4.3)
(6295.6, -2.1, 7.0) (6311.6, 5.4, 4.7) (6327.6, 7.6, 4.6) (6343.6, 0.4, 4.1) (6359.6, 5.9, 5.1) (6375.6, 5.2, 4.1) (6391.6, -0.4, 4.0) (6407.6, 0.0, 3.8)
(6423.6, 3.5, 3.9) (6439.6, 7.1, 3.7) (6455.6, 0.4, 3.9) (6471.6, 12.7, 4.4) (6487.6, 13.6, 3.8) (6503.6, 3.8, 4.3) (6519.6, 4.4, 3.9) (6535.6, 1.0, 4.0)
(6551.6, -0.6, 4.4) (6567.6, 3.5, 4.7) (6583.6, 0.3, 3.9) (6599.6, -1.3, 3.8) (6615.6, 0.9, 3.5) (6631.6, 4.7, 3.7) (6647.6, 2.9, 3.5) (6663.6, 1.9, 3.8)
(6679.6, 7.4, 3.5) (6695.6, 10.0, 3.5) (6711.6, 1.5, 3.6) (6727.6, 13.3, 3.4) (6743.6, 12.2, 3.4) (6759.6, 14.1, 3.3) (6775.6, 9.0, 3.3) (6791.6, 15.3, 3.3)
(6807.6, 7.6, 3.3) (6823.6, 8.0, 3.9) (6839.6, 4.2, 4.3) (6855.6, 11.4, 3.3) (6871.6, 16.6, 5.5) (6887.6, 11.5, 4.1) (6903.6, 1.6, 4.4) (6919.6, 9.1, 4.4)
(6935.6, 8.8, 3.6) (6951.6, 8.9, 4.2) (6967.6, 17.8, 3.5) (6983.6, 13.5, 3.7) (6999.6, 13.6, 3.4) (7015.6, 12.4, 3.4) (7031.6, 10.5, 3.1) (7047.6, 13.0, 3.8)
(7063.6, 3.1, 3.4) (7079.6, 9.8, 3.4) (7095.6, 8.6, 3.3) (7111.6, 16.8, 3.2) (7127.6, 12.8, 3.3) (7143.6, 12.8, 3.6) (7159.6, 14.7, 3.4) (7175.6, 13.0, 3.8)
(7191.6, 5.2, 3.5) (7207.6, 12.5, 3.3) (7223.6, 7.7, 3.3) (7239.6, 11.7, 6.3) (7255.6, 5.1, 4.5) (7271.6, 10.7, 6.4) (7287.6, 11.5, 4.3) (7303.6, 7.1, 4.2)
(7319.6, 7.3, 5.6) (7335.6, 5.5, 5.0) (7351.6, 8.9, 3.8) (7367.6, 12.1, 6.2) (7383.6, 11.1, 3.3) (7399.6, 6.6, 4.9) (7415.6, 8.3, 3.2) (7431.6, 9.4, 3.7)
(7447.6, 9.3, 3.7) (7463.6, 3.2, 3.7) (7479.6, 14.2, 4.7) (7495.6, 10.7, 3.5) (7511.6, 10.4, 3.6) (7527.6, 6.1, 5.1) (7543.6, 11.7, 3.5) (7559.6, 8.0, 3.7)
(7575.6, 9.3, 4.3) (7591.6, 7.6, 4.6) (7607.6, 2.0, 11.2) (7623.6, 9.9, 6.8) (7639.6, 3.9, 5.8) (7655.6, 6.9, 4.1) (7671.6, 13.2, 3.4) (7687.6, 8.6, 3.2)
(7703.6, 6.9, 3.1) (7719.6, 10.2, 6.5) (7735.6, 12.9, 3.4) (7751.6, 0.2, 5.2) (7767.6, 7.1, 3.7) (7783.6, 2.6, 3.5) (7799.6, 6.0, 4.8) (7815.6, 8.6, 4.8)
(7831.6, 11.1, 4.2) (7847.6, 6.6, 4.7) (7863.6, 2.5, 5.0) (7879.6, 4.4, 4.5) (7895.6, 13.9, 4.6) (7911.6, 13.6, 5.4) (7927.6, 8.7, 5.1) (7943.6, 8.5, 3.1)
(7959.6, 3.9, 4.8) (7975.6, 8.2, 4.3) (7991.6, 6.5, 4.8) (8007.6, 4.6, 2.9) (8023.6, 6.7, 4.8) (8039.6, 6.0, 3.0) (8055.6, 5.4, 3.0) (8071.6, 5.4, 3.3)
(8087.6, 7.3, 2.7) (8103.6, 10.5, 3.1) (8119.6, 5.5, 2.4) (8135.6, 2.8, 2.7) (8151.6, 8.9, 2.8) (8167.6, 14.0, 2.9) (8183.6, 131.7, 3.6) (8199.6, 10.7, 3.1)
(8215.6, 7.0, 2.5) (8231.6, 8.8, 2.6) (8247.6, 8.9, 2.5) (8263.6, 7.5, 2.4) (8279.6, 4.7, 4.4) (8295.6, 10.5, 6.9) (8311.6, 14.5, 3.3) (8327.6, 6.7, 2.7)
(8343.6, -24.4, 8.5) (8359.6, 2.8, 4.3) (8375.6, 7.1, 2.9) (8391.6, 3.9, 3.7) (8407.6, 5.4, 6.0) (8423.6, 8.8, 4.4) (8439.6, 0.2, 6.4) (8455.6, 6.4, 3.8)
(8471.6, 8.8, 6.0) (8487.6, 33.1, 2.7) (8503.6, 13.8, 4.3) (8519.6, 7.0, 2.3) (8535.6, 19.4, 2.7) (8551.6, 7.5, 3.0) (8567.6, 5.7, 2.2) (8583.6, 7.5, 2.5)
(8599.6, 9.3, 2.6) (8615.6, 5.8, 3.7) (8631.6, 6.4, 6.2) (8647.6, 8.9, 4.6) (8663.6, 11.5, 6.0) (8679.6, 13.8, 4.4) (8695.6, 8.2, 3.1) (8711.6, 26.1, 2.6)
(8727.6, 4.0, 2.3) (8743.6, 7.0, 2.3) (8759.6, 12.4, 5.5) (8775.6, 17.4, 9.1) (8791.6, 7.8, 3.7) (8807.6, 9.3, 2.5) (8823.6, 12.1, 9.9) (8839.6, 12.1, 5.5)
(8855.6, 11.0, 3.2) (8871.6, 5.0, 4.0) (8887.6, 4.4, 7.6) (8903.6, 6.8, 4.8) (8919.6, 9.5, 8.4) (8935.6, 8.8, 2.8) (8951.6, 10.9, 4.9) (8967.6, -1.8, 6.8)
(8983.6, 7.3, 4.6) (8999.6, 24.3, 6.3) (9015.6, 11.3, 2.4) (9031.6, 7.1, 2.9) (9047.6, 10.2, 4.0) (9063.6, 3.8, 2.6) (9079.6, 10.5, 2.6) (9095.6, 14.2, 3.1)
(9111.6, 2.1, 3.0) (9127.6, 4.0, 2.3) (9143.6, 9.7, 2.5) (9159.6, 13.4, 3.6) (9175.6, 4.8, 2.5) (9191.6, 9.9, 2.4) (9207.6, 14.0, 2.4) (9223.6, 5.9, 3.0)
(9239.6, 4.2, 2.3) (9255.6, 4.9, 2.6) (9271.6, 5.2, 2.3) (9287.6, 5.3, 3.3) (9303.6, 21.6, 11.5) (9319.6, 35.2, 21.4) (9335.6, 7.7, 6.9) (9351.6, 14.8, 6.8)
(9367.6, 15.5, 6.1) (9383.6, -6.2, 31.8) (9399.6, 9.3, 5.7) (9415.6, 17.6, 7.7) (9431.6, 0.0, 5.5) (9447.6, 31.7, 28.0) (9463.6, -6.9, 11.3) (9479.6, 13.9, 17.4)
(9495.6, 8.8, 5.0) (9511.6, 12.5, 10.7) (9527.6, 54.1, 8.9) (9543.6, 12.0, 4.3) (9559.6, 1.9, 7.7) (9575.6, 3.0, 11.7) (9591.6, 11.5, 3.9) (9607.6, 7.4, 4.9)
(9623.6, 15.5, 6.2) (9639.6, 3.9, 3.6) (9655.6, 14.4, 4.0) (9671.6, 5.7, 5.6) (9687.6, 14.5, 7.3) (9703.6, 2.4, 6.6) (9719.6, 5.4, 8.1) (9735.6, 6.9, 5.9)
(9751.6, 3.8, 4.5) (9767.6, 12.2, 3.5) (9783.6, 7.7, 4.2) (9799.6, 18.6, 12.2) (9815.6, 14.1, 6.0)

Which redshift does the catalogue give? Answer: 1.195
